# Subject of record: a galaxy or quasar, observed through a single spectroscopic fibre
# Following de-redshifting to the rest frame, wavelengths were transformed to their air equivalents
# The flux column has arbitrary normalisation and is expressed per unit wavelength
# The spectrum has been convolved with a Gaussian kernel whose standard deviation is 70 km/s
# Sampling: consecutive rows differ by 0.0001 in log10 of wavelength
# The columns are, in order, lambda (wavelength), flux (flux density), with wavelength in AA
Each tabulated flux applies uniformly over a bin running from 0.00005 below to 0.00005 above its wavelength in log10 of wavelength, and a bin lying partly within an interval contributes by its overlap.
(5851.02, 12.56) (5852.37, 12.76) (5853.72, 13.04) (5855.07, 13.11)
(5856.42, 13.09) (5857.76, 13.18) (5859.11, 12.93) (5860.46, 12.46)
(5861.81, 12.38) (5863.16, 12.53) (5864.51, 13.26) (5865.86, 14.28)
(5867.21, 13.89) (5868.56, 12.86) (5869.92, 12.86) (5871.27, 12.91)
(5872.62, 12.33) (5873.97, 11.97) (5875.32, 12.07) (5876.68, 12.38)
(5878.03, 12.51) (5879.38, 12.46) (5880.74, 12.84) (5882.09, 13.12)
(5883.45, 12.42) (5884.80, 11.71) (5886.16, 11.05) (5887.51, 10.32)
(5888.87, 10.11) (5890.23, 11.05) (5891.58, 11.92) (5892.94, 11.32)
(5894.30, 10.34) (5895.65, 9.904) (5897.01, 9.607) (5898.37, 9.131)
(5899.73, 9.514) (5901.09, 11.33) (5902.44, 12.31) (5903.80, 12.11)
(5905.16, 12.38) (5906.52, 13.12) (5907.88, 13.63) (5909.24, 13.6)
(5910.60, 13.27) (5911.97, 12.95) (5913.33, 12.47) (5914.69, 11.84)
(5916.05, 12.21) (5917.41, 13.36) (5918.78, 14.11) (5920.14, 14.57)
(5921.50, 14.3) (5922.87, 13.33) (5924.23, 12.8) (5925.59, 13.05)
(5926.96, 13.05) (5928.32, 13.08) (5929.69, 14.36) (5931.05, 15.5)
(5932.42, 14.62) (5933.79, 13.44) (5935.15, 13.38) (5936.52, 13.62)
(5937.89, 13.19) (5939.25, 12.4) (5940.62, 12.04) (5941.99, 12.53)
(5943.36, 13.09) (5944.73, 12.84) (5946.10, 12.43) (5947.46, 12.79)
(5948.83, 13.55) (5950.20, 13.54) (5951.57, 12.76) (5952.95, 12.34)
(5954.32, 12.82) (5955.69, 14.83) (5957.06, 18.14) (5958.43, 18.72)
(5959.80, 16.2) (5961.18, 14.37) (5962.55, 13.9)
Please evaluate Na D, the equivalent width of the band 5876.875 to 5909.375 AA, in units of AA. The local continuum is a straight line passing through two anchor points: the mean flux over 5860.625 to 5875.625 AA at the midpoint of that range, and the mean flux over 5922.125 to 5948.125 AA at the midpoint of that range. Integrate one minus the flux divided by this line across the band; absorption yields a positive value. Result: 3.6 AA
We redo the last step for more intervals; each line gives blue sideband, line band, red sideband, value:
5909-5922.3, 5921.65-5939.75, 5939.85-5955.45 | -0.7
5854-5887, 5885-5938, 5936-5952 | 1.6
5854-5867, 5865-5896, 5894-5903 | -1.2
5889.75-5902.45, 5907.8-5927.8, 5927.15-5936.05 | -0.9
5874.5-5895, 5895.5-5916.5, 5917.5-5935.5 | 1.5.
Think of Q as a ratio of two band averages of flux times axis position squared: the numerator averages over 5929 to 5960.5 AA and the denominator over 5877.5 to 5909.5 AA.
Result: 1.2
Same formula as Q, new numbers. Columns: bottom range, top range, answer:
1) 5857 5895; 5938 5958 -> 1.12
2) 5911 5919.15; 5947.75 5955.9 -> 1.04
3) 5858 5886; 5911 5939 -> 1.08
